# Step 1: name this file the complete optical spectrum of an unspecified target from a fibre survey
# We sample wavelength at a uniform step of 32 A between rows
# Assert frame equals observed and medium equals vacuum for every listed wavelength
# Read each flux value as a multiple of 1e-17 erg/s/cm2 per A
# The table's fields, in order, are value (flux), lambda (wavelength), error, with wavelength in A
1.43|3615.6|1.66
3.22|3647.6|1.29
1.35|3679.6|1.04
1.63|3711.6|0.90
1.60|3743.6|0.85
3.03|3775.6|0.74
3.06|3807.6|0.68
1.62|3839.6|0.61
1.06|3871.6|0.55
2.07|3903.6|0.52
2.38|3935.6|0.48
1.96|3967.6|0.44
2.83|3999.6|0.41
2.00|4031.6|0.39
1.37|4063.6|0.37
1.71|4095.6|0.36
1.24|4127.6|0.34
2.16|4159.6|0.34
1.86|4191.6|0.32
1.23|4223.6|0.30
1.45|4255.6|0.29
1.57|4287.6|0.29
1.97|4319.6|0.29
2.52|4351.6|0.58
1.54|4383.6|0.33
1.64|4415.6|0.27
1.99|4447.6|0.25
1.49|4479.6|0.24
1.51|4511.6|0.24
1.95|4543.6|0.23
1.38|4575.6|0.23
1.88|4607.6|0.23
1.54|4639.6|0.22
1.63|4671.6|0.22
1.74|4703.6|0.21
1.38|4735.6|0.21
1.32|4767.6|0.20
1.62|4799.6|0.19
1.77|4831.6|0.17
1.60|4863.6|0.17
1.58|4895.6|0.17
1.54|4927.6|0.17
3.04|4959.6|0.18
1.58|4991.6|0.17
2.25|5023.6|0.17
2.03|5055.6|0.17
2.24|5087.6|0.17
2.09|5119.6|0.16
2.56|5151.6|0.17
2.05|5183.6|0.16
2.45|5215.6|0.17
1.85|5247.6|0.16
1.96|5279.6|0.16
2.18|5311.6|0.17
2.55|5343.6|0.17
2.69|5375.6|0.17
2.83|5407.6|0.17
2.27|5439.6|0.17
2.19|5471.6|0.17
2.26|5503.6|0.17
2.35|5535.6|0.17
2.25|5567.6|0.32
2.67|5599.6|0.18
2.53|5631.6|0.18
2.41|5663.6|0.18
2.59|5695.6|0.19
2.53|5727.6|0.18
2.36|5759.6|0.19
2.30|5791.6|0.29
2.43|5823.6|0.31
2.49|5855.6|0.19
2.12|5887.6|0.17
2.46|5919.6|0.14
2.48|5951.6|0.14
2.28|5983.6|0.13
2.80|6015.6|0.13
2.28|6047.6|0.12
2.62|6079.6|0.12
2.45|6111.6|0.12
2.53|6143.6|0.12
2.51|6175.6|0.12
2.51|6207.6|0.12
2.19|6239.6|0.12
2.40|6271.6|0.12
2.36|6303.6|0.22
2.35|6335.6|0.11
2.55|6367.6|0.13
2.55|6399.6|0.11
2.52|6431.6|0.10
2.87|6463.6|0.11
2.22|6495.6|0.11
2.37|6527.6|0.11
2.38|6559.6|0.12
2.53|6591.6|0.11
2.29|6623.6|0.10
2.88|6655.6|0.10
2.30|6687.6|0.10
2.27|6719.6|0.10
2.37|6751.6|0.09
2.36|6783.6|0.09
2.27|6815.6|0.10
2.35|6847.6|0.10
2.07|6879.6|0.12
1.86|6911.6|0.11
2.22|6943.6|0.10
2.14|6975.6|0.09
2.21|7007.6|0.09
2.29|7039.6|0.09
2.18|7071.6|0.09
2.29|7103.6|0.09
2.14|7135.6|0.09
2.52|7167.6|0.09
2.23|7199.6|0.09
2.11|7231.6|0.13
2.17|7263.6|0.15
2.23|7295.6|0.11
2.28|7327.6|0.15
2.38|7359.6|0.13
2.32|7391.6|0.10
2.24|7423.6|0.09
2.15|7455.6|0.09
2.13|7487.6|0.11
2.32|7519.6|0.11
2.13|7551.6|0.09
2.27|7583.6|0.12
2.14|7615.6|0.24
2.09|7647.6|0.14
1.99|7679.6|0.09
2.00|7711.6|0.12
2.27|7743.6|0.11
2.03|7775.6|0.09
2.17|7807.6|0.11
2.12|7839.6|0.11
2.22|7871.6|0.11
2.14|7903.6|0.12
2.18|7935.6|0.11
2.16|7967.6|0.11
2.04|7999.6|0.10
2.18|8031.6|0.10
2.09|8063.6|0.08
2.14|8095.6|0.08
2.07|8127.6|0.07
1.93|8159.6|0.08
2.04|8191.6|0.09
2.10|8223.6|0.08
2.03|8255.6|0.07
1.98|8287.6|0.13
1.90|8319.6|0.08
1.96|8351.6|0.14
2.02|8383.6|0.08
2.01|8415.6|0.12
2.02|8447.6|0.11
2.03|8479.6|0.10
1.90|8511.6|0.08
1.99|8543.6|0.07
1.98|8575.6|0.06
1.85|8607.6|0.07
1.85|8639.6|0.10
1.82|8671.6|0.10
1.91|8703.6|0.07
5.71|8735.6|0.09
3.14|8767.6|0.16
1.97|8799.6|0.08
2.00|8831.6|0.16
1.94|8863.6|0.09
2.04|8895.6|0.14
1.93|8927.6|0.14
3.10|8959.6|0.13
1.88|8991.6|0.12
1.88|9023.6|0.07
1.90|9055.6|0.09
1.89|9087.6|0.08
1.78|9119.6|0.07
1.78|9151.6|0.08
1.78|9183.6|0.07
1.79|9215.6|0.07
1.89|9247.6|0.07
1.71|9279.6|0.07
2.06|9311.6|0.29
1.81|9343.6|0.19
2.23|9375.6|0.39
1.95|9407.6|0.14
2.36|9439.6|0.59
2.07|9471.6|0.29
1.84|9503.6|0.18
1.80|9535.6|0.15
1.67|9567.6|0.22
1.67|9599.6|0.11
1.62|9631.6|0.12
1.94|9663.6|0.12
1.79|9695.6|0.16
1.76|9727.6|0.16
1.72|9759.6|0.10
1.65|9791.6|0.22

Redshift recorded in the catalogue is 0.332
